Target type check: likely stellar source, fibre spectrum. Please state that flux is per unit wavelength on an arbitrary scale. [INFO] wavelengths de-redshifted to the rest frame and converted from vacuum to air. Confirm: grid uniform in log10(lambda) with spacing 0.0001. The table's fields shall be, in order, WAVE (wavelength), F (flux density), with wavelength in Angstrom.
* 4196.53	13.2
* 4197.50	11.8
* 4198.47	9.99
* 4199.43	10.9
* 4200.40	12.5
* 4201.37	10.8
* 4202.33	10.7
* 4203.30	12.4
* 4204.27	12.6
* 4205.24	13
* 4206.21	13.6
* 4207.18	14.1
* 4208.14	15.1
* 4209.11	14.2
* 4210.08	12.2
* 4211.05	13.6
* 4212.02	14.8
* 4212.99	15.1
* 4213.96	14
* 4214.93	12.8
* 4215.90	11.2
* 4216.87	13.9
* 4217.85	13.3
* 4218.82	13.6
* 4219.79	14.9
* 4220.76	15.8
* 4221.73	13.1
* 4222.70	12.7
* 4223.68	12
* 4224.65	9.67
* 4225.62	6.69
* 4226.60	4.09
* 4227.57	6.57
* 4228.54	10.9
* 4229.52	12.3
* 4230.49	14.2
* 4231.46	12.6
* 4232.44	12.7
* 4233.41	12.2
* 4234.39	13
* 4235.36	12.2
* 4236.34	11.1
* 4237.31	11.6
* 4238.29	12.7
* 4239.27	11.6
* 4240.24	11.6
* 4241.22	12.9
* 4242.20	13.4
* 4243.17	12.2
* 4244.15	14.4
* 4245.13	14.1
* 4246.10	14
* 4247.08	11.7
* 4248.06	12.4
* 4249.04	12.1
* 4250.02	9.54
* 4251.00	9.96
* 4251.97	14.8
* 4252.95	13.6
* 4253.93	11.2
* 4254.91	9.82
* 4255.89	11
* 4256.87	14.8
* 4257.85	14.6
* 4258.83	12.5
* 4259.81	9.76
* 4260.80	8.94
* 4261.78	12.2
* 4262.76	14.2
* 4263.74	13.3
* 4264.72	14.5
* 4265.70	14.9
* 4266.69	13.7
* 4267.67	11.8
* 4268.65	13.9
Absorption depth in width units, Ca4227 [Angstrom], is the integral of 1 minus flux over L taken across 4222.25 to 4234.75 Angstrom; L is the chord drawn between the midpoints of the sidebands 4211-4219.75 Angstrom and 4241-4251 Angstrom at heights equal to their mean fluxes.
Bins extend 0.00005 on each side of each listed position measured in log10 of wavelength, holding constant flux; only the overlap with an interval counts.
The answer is 2.3 Angstrom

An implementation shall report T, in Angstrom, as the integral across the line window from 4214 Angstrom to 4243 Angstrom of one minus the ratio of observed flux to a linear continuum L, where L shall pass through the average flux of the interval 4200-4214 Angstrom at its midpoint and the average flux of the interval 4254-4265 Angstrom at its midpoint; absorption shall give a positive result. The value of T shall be 2.00 Angstrom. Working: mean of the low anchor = 13.2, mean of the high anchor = 12.2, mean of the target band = 11.9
